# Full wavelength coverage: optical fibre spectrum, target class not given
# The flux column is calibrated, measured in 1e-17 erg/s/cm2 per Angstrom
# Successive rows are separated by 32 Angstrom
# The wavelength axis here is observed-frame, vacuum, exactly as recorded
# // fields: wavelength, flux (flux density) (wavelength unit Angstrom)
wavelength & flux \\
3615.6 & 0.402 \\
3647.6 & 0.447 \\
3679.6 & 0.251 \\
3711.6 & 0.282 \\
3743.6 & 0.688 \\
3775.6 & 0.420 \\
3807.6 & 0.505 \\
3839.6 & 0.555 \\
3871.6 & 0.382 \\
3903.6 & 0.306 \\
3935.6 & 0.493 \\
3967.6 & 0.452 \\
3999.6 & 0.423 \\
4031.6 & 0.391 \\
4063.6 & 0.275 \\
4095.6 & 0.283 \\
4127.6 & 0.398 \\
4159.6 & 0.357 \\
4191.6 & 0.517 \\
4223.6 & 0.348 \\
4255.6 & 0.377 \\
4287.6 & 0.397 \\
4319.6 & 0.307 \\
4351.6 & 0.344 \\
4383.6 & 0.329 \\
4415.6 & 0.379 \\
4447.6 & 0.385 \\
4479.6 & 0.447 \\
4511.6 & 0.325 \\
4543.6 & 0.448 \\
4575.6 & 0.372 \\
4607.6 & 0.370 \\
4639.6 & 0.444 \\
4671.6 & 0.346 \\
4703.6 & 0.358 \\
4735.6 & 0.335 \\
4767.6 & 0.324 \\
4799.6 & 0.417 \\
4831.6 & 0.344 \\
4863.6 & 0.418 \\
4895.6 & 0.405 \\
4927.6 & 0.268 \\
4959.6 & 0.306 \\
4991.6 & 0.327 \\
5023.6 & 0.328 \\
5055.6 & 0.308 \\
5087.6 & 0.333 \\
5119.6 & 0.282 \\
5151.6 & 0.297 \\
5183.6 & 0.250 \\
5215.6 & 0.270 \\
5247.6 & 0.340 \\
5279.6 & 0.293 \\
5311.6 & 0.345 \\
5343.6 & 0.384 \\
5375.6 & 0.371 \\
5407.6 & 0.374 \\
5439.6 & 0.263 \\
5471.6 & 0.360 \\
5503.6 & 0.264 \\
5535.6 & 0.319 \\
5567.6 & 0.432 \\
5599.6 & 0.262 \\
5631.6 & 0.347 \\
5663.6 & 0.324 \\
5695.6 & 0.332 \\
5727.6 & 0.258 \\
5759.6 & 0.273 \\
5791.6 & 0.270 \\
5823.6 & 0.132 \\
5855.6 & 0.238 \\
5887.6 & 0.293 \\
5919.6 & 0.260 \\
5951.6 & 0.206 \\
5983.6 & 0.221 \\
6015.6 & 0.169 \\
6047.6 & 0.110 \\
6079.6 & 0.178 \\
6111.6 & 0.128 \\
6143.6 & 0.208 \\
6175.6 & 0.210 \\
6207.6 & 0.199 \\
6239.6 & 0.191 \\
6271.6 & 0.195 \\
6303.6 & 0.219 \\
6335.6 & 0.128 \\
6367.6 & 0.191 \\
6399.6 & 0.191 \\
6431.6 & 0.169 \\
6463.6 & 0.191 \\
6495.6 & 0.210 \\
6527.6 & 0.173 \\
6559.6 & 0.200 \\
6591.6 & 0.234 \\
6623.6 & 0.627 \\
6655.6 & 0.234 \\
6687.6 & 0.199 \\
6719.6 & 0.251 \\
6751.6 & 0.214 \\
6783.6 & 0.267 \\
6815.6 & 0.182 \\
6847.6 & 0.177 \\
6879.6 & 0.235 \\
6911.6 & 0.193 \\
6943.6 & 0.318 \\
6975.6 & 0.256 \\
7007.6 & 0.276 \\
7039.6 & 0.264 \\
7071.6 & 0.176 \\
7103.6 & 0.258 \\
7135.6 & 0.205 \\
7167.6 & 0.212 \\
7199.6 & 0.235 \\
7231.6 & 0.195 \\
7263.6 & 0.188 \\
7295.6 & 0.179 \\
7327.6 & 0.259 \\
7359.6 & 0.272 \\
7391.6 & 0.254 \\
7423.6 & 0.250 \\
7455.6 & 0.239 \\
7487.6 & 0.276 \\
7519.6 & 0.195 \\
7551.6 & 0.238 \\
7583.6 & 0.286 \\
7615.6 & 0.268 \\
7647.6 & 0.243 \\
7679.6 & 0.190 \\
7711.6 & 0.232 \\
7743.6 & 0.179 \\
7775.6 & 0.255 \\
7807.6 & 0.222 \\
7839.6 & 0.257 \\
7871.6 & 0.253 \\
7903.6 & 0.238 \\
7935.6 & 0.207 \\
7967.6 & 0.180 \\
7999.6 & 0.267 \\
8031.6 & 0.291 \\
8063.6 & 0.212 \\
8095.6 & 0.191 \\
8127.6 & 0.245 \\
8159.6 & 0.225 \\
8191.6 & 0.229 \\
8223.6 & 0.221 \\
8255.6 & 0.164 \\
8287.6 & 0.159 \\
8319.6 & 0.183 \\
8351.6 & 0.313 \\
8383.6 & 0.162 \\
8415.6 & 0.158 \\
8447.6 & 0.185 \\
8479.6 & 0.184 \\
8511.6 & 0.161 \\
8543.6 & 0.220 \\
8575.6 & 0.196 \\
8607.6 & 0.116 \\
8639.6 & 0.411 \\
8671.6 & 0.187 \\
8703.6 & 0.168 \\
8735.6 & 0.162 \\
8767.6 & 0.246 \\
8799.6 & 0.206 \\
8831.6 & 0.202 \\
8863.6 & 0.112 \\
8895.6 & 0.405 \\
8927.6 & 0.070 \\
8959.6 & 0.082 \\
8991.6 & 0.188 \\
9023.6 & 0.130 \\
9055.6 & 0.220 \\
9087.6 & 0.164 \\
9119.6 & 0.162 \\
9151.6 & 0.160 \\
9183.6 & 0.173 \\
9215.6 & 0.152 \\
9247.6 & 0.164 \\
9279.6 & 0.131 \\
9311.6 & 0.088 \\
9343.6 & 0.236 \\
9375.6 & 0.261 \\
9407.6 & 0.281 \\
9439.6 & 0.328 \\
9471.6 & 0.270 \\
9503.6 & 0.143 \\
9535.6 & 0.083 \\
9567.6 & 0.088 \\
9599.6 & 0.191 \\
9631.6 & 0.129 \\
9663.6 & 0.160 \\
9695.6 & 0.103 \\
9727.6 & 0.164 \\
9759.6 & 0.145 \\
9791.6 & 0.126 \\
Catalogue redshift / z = 0.78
